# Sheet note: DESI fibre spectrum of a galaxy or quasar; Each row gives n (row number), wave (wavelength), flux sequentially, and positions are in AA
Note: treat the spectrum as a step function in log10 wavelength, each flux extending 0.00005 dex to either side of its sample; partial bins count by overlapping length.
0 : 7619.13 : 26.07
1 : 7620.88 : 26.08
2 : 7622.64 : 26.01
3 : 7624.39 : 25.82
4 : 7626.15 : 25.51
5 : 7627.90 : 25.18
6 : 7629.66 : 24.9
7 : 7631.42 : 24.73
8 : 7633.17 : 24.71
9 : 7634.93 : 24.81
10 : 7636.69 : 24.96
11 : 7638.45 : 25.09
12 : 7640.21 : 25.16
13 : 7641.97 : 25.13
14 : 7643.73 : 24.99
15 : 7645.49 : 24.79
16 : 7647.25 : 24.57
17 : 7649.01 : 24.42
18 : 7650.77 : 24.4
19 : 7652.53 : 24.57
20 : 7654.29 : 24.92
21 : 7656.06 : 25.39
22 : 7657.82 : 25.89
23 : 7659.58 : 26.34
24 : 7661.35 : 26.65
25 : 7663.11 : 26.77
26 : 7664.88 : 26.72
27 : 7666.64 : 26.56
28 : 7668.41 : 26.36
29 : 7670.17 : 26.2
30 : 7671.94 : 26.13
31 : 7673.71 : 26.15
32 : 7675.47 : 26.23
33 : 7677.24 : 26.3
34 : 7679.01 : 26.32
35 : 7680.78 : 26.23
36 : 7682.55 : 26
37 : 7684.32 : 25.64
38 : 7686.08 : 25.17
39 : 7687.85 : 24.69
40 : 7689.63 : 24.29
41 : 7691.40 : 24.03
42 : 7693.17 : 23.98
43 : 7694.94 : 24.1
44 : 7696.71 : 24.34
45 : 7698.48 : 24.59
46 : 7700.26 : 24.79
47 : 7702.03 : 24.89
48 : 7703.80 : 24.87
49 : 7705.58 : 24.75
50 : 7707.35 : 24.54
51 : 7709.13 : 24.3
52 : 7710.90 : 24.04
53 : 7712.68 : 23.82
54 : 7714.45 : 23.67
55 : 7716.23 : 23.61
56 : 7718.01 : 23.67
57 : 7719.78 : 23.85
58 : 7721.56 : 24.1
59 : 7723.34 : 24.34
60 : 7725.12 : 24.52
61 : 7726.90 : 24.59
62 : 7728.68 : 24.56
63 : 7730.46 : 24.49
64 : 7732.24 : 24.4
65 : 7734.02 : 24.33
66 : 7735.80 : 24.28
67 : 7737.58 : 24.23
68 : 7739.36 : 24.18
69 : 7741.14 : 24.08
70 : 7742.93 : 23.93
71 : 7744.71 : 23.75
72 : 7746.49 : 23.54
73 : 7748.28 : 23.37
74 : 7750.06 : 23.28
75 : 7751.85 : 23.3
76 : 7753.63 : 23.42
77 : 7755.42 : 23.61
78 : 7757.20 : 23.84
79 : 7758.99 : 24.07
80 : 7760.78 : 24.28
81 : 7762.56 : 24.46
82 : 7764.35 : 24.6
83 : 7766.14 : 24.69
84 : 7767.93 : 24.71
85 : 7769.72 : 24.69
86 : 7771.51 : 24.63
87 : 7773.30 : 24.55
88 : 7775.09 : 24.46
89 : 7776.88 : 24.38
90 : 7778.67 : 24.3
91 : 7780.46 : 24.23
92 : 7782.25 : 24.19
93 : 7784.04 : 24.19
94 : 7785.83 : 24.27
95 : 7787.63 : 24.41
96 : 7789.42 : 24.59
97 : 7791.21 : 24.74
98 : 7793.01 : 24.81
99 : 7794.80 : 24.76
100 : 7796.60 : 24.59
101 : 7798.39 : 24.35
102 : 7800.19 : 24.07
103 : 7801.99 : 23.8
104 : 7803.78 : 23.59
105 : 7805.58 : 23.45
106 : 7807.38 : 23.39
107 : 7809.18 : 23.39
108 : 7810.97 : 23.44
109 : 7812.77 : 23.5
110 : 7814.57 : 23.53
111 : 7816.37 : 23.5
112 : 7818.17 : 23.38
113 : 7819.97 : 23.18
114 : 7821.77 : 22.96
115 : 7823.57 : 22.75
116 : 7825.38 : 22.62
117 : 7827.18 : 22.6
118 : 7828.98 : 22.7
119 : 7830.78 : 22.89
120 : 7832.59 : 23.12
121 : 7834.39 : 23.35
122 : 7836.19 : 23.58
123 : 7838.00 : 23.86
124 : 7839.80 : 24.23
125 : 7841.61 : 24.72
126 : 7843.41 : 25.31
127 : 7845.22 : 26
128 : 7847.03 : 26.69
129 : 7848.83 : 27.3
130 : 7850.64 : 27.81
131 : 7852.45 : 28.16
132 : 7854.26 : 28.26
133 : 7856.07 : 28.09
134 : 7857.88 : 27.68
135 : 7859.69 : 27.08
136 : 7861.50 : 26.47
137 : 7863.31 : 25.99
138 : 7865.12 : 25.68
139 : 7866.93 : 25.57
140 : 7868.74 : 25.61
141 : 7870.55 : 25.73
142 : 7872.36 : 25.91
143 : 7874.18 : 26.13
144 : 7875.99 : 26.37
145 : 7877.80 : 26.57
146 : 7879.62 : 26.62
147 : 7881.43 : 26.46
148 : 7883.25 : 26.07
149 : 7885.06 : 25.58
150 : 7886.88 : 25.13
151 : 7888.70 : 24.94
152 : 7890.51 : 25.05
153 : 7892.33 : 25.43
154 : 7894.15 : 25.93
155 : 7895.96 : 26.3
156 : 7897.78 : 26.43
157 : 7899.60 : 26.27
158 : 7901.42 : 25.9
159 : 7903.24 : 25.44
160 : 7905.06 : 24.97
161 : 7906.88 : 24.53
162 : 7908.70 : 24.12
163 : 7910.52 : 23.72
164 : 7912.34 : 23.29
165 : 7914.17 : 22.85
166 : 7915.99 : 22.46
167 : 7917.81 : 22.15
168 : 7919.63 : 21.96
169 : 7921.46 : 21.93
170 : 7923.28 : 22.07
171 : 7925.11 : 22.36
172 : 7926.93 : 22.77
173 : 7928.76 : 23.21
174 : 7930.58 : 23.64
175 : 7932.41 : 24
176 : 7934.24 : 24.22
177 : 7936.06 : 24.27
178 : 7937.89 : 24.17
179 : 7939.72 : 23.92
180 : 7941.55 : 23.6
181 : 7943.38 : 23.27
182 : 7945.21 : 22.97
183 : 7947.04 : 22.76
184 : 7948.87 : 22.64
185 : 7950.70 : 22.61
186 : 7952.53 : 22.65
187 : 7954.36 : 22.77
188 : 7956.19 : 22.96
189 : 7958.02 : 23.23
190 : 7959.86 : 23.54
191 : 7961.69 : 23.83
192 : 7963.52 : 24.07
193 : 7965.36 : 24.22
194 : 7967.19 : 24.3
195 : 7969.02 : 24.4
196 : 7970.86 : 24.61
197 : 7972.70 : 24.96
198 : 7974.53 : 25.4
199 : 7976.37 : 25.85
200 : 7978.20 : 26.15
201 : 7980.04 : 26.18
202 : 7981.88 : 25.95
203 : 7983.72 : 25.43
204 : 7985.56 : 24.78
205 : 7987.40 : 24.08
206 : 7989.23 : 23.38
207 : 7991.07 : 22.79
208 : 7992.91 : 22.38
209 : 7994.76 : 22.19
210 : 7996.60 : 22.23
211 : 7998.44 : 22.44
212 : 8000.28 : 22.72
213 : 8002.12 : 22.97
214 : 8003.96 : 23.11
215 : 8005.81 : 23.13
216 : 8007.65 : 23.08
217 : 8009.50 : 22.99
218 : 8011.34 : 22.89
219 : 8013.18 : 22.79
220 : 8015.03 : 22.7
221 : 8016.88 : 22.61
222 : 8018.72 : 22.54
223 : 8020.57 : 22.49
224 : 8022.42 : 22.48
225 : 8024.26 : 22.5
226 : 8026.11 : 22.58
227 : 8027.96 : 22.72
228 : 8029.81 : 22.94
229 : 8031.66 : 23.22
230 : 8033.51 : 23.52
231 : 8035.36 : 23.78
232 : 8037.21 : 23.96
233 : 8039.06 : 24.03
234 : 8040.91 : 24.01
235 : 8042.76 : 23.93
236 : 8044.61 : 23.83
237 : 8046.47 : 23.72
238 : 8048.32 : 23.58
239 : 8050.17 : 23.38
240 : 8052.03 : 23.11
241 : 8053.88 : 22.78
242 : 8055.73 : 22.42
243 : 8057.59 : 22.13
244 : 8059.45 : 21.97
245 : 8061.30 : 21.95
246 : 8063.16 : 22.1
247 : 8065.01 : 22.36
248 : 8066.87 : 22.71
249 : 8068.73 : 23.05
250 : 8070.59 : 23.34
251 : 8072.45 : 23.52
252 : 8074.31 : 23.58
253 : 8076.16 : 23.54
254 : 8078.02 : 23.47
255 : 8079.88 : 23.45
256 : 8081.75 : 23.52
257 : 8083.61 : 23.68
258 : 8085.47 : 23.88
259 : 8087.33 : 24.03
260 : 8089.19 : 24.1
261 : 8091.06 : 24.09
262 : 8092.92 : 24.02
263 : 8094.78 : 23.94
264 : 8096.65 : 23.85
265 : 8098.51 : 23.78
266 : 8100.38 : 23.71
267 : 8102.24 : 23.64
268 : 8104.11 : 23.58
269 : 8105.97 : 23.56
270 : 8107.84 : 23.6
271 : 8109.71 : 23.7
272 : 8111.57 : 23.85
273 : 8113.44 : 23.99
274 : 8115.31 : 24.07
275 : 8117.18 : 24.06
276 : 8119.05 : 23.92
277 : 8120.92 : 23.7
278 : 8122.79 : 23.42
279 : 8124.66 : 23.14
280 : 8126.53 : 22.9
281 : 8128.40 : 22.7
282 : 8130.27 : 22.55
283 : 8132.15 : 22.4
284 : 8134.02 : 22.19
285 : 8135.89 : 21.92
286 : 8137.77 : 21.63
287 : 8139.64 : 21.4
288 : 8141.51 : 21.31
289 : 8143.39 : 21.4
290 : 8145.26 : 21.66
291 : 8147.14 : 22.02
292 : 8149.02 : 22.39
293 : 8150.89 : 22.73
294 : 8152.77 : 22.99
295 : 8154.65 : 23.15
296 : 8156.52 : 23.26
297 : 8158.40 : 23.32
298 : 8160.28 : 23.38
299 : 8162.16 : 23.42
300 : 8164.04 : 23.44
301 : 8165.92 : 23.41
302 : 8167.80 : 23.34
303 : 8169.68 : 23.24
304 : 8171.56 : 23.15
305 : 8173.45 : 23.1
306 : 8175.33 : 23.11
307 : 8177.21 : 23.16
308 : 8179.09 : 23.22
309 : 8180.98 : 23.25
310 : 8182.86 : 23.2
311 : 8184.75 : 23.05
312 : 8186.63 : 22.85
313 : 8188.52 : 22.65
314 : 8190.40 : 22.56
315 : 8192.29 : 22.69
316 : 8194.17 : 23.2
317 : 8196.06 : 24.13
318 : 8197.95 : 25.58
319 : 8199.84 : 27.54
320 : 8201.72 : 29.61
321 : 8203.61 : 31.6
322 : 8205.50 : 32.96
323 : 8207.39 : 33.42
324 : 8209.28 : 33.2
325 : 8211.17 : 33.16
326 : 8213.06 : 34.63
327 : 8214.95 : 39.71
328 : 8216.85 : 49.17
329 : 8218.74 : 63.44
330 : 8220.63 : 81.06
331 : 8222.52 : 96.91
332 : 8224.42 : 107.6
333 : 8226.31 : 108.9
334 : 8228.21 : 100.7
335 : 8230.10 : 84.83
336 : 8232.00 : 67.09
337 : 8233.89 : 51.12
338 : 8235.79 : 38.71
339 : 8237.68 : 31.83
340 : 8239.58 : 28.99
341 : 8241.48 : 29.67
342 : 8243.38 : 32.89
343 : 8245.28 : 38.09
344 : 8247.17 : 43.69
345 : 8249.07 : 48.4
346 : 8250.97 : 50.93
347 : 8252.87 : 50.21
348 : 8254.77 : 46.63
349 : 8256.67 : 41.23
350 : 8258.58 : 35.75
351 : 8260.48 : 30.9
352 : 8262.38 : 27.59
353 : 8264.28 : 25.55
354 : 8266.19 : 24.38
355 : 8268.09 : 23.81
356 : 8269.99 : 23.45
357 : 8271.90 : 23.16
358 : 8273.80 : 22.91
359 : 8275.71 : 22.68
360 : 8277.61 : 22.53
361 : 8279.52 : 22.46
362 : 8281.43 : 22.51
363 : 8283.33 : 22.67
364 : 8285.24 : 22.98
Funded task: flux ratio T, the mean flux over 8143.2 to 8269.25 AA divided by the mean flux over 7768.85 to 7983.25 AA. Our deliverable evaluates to 1.50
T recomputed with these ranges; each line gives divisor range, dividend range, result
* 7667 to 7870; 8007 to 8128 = 0.95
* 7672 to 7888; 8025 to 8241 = 1.19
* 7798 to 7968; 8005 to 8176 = 0.95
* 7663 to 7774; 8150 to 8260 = 1.56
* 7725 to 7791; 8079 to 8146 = 0.96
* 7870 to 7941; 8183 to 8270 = 1.74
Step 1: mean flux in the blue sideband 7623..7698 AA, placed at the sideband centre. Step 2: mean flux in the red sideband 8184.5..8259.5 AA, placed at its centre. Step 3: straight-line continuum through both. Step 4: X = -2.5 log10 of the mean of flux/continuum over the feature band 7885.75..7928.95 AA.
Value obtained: 0.377 mag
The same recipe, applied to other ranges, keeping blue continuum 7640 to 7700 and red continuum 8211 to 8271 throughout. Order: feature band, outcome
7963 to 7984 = 0.461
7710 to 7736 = 0.148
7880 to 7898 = 0.327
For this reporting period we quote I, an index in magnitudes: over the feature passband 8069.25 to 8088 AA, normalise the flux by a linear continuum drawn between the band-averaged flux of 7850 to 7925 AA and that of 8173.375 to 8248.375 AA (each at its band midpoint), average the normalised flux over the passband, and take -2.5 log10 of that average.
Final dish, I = 0.44 mag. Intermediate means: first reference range 25.4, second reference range 42.2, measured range 23.6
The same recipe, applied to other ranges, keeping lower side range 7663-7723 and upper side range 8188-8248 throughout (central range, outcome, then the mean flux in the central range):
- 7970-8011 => 0.48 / 23.9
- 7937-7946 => 0.44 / 23.6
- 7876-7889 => 0.26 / 26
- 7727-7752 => 0.12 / 24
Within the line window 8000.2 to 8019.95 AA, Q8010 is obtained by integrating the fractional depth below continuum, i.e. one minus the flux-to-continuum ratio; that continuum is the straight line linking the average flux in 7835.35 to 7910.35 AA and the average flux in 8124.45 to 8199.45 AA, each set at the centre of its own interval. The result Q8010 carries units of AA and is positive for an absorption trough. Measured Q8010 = 1.3 AA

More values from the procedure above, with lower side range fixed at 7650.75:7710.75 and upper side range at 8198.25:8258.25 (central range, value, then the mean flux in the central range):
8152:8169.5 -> 8.94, 23.3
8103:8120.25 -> 8.20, 23.8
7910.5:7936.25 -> 9.64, 22.9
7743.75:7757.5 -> 2.46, 23.5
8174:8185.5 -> 6.01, 23.2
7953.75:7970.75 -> 6.49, 23.8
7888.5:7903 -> 3.92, 25.8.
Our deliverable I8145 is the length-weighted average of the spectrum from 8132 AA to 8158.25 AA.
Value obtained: 22.2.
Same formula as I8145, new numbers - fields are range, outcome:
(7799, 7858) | 24.4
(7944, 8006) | 23.8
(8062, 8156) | 23.1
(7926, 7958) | 23.3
